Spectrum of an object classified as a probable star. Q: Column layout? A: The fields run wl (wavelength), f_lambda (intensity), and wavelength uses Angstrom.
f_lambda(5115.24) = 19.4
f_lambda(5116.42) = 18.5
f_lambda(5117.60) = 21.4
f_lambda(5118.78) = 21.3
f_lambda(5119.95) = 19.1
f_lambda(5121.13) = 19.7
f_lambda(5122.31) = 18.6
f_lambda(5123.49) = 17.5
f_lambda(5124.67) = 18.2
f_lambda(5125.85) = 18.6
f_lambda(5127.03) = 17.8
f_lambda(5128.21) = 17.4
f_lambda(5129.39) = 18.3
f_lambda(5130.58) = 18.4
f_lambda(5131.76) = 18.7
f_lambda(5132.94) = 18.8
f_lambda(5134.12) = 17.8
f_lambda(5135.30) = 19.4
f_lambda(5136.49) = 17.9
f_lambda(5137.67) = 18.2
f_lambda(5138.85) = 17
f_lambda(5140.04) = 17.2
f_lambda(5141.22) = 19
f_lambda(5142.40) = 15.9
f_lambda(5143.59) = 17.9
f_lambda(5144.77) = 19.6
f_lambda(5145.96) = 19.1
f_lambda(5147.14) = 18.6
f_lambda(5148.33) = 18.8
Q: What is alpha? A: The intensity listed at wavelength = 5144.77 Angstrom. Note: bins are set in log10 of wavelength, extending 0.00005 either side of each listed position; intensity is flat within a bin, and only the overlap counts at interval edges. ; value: 19.6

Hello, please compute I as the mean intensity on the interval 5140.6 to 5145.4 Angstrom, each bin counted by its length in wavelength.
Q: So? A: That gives 18.1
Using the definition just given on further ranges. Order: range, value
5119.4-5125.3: 18.6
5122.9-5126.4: 18.1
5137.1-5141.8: 17.8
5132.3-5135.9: 18.7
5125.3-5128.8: 17.9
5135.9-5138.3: 18.1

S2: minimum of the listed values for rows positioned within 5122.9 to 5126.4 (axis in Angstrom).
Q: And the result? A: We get 17.5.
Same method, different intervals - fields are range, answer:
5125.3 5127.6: 17.8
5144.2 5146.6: 19.1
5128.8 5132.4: 18.3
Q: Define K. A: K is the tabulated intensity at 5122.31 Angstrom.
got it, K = 18.6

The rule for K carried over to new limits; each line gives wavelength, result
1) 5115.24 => 19.4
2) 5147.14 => 18.6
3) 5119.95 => 19.1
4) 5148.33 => 18.8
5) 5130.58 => 18.4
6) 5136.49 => 17.9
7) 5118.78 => 21.3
